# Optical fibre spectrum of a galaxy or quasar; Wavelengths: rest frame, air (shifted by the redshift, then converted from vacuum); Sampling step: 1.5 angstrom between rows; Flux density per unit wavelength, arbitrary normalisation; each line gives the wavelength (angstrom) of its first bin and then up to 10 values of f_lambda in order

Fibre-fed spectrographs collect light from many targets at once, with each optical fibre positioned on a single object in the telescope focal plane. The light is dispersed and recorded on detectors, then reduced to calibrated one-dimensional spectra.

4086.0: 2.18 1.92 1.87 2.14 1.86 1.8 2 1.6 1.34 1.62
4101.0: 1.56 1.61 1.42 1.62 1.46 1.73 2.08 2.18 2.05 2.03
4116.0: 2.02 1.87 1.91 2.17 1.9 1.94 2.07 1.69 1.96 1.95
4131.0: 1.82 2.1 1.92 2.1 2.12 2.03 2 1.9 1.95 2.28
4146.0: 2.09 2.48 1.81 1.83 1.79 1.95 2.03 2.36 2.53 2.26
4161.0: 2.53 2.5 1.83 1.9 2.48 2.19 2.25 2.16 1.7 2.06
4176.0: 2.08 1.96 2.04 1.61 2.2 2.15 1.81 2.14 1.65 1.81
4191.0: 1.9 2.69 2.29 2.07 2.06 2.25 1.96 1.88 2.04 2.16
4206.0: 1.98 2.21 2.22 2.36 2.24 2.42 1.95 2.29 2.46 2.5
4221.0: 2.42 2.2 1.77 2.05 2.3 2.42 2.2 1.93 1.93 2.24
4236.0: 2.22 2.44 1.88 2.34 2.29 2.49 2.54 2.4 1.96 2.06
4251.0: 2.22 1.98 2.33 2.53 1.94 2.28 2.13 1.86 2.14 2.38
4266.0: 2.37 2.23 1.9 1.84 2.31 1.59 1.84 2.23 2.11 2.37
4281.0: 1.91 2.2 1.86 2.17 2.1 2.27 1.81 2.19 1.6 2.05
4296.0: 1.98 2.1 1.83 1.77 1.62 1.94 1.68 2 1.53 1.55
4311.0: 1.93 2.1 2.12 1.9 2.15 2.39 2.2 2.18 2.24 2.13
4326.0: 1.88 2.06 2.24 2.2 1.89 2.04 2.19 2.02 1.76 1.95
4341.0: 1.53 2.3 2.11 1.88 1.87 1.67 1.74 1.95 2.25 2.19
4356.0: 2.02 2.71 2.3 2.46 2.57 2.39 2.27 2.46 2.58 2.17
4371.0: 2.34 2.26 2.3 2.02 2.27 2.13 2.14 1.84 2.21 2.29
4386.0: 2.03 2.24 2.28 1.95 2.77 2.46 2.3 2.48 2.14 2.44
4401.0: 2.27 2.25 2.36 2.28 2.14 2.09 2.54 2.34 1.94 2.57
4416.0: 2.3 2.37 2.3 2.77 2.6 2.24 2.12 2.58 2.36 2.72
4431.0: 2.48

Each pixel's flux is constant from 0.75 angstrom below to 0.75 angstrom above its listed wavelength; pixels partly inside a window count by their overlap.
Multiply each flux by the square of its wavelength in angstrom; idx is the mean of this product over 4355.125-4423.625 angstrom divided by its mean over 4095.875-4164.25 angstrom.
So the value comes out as 1.3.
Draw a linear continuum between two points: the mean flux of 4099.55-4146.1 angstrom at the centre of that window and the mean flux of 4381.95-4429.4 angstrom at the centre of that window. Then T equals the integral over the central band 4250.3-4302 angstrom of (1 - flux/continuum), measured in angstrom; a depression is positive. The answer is 1.7 angstrom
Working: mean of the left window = 1.91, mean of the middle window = 2.06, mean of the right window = 2.33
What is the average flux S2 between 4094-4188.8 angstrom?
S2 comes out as 1.97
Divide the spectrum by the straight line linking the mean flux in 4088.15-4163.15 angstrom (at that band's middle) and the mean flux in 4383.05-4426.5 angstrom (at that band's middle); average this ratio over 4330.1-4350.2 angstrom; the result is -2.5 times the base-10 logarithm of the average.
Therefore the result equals 0.15 mag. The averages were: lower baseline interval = 1.96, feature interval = 1.94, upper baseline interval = 2.32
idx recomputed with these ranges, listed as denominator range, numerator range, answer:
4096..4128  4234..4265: 1.31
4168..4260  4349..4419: 1.14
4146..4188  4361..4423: 1.23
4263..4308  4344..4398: 1.15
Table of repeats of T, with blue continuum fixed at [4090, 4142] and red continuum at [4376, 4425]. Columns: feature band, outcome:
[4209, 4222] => -1.96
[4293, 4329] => 3.15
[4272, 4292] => 0.54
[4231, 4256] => -1.99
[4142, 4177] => -3.50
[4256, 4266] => -0.32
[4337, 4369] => 1.14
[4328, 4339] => 0.72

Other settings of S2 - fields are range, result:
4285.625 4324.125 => 1.97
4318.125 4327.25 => 2.15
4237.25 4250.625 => 2.26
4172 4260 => 2.15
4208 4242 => 2.22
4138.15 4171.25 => 2.14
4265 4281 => 2.08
